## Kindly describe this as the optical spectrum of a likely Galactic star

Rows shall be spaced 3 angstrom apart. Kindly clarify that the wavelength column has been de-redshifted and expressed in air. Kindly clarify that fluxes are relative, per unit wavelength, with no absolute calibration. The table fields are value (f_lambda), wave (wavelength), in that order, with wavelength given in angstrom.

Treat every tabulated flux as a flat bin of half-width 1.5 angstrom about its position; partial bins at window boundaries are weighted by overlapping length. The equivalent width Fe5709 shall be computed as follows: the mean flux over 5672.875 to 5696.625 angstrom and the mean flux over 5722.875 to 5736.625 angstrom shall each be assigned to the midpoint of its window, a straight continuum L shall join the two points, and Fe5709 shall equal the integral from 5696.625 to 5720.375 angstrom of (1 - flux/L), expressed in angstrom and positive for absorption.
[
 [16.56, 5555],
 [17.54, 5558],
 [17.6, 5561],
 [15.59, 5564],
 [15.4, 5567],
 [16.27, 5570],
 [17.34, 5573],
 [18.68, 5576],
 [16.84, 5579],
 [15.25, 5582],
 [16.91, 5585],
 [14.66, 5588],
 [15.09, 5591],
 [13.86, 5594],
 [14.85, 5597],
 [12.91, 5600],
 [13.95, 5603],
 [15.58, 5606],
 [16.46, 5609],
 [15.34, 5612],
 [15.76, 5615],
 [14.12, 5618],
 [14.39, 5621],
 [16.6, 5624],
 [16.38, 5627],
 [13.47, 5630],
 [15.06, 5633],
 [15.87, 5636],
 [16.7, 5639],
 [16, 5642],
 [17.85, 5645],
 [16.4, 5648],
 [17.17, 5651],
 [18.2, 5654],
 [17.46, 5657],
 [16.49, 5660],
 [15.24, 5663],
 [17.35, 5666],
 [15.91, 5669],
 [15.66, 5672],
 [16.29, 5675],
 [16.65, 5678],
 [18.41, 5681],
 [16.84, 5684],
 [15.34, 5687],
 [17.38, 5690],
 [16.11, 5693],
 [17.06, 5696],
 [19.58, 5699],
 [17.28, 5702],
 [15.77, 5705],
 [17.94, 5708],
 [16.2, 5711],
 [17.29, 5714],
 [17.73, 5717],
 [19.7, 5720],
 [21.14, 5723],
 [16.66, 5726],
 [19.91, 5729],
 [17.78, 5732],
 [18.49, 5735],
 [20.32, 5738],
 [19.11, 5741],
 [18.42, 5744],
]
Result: 0.2 angstrom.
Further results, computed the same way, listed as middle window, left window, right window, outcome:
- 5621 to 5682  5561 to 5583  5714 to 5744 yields 4.7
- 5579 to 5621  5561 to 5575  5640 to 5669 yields 3.9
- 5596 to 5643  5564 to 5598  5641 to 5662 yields 3.8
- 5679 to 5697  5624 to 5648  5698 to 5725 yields 0.6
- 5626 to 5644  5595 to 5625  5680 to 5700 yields 0.0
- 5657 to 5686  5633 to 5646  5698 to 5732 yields 0.9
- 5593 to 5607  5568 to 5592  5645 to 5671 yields 2.0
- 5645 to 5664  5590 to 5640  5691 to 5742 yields -0.8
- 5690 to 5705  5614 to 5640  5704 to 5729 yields 0.1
